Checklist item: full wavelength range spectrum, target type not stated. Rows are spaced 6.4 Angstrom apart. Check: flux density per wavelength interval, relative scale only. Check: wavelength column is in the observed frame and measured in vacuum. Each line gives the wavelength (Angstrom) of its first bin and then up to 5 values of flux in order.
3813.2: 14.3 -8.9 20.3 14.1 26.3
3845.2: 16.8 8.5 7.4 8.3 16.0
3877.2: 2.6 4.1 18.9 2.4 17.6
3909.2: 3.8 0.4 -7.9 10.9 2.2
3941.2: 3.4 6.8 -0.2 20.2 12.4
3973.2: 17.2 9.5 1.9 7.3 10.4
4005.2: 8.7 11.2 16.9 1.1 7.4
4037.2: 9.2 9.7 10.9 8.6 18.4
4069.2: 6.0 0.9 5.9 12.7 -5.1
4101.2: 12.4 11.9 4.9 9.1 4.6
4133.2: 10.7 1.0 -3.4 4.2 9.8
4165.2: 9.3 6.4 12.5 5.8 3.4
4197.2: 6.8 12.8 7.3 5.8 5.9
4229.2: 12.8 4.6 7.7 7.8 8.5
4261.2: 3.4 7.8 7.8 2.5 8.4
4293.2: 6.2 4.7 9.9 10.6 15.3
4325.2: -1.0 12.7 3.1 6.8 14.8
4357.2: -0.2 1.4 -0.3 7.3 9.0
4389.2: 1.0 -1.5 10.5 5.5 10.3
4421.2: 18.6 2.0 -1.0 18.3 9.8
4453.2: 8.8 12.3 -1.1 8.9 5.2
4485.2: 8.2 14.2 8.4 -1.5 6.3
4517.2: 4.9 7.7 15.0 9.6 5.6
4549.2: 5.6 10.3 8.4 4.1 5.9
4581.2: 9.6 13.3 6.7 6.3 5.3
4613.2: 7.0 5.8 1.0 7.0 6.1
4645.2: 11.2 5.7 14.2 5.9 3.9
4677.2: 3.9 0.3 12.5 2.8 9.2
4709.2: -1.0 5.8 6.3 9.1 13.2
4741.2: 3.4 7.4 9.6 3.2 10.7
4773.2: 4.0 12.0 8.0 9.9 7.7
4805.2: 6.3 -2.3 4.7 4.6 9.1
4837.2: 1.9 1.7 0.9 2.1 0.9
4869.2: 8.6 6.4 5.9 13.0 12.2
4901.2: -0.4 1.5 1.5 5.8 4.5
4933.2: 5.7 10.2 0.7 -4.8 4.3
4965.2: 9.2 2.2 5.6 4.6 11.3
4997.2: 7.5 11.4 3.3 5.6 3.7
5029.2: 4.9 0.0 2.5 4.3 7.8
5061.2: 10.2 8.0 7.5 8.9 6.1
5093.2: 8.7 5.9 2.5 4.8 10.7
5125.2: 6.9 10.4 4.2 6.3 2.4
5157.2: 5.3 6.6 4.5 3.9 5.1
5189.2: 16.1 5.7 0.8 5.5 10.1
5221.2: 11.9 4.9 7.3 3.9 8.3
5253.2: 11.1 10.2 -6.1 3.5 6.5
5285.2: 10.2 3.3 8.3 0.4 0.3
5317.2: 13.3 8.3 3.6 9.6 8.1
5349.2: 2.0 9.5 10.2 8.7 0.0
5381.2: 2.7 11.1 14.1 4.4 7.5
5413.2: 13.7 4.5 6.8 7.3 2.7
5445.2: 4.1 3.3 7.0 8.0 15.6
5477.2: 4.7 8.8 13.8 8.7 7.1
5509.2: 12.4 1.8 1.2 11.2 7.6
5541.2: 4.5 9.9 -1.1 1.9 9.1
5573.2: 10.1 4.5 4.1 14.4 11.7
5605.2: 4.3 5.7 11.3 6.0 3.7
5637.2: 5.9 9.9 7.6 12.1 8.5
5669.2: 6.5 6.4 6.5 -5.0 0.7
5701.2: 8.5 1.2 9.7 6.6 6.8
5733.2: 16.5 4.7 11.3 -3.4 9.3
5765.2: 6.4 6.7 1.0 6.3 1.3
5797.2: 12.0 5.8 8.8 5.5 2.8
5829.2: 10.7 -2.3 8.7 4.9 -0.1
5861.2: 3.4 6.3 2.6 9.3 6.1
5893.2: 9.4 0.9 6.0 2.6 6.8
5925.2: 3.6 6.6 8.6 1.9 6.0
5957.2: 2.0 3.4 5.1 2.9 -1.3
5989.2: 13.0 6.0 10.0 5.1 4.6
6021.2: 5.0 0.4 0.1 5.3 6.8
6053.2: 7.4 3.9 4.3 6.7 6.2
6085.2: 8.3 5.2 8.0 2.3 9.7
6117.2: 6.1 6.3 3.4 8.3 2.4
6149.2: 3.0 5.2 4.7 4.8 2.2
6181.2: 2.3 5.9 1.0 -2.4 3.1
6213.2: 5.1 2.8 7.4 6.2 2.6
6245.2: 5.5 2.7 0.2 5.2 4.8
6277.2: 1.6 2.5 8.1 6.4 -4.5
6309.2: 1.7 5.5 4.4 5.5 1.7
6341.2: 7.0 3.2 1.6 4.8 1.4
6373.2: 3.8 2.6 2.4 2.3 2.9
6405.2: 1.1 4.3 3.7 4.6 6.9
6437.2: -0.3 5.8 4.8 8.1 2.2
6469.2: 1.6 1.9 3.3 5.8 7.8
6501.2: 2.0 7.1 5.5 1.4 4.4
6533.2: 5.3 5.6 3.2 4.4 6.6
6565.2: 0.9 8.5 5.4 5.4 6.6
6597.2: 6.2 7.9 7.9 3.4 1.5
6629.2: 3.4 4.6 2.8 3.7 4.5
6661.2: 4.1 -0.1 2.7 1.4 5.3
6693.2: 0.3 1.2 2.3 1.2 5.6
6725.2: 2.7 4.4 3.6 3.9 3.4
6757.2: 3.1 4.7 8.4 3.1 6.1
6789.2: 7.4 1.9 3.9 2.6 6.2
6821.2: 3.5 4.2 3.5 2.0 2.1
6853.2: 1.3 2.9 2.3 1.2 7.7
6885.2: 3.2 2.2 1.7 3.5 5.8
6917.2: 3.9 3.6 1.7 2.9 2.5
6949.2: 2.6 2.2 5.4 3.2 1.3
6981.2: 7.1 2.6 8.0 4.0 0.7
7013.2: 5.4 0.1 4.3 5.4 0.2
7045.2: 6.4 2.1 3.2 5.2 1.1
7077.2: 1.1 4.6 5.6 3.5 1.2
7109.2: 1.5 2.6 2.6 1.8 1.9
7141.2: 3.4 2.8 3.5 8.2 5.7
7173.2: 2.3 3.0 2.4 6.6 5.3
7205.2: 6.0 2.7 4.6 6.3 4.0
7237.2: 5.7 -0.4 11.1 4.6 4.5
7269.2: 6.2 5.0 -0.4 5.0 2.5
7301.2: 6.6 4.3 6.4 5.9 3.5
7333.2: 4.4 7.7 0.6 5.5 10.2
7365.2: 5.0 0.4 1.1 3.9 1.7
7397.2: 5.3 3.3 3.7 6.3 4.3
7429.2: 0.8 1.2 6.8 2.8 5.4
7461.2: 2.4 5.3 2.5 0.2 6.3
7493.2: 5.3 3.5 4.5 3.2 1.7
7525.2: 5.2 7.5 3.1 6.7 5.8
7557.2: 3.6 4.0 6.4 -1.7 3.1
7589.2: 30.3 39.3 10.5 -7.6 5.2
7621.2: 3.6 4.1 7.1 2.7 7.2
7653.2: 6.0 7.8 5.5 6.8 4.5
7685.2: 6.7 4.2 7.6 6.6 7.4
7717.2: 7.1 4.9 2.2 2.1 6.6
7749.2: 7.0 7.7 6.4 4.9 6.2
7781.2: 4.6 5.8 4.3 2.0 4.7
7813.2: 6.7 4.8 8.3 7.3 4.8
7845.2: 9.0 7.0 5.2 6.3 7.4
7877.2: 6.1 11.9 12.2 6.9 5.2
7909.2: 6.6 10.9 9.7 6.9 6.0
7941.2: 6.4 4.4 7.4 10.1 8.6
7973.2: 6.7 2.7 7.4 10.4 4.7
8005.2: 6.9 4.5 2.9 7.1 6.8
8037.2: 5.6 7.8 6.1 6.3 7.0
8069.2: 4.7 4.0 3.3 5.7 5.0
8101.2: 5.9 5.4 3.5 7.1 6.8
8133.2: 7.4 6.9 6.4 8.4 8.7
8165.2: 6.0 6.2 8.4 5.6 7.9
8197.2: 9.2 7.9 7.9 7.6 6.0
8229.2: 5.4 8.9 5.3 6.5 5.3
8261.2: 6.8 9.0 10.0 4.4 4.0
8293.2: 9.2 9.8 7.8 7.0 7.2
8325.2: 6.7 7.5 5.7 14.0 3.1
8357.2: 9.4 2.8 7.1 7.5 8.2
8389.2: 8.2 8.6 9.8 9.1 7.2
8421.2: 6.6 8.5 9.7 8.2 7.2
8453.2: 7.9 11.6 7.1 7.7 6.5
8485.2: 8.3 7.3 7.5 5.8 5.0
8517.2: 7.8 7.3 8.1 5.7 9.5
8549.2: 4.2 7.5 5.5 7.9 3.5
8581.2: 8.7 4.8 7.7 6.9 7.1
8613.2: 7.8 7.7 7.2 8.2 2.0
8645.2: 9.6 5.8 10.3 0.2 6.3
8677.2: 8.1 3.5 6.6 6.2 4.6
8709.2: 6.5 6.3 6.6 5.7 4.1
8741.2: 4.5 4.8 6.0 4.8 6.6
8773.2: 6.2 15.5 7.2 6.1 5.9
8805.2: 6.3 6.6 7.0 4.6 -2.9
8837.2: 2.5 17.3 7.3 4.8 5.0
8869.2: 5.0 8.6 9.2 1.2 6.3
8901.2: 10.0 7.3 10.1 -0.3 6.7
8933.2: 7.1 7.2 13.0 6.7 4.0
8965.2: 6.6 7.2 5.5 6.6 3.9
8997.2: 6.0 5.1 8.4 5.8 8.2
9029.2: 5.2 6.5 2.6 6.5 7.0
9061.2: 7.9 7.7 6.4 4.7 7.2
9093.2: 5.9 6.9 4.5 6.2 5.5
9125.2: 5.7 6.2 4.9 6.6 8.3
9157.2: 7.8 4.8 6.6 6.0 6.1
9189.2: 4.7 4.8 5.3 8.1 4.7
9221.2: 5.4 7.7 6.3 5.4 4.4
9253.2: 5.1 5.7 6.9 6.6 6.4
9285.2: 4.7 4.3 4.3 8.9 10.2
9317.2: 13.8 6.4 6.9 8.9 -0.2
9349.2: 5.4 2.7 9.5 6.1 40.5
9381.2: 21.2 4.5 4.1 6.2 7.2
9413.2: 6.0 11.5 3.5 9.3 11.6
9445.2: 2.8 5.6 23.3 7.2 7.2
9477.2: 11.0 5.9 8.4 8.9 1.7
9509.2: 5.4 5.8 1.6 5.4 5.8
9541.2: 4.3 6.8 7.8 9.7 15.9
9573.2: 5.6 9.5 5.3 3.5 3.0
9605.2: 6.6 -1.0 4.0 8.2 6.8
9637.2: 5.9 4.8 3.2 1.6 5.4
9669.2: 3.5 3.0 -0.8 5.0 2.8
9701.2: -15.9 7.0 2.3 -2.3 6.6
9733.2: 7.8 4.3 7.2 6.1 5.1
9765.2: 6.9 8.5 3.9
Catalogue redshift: 1.04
